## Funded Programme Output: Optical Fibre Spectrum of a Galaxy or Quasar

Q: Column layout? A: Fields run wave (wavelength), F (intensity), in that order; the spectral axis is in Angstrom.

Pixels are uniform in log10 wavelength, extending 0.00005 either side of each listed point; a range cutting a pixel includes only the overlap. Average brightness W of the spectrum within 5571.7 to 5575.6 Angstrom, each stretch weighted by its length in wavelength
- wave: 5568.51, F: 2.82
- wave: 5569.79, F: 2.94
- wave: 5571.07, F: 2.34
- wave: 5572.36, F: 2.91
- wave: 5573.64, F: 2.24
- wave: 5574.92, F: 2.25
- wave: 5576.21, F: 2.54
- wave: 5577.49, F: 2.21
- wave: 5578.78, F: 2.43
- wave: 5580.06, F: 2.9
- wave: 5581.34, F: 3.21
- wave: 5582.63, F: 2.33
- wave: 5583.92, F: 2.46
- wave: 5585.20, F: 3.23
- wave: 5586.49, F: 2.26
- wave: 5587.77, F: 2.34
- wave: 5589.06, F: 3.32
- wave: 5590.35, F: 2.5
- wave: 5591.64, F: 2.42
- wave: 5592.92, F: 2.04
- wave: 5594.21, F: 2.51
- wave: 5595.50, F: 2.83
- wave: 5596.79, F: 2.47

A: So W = 2.46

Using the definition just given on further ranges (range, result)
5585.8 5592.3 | 2.57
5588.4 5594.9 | 2.56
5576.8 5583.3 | 2.61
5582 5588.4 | 2.53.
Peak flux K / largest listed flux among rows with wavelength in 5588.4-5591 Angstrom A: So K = 3.32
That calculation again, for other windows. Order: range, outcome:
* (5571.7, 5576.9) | 2.91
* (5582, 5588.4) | 3.23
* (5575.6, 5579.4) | 2.54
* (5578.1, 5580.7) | 2.9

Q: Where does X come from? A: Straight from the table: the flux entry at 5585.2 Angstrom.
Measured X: 3.23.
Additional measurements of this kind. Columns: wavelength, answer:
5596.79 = 2.47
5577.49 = 2.21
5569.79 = 2.94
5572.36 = 2.91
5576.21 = 2.54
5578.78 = 2.43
